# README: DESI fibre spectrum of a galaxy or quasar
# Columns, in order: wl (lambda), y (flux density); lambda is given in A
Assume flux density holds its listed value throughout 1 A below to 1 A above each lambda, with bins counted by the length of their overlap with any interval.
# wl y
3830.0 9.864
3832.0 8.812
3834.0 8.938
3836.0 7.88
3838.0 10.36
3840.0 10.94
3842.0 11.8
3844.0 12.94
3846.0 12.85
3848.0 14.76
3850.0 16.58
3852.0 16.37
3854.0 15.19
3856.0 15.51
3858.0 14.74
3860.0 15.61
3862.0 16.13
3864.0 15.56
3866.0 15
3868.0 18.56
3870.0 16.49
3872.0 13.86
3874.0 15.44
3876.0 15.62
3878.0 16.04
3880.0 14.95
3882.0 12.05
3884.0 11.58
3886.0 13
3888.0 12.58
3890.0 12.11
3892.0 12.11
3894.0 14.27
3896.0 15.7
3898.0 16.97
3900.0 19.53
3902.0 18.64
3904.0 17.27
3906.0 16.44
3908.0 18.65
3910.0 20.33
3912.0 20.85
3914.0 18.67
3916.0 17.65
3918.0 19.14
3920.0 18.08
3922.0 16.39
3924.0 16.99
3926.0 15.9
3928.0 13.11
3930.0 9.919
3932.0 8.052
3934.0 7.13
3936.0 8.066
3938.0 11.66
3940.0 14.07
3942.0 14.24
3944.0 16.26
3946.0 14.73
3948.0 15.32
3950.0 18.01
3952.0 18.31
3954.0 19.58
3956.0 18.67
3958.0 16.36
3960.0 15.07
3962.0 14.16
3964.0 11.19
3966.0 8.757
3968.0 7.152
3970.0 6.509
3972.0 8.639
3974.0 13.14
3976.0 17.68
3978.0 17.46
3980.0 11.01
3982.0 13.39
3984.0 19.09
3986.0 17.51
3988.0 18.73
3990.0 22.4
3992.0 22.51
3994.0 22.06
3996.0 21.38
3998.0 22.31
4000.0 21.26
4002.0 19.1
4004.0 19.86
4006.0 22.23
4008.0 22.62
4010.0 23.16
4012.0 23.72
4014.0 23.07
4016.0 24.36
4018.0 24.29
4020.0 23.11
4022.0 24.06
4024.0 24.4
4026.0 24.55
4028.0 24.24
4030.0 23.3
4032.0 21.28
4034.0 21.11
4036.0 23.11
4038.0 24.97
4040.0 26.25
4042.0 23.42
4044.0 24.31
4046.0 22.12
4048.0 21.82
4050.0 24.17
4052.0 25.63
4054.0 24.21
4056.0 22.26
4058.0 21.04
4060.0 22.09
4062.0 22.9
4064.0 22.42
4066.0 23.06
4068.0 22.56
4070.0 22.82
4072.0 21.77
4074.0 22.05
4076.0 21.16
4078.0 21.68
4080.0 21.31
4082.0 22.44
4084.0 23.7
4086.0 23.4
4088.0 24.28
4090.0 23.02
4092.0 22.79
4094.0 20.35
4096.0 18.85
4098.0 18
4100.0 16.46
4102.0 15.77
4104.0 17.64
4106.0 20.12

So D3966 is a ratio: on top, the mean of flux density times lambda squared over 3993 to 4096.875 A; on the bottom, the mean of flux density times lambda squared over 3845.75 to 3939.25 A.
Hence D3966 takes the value 1.62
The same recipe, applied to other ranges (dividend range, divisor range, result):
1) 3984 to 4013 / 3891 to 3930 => 1.31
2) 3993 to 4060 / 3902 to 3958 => 1.53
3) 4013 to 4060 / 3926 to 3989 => 1.79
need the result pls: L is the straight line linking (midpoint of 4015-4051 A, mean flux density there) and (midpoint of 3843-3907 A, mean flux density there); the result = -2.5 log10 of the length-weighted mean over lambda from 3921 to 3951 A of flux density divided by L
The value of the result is 0.35 mag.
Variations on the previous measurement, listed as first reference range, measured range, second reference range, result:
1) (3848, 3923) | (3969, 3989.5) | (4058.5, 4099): 0.29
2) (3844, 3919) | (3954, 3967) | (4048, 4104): 0.25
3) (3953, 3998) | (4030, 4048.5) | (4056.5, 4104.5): -0.21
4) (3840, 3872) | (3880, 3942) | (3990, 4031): 0.19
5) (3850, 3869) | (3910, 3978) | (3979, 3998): 0.23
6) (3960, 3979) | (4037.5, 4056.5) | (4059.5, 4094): -0.22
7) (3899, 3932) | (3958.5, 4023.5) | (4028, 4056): 0.16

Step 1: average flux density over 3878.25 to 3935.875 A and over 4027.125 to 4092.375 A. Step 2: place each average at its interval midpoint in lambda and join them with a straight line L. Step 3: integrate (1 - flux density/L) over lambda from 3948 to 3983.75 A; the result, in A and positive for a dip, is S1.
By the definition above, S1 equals 8.13 A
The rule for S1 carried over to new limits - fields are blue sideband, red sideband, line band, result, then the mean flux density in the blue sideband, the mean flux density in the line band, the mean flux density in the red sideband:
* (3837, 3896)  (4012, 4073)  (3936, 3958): 3.2 A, 14.3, 15.7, 23.3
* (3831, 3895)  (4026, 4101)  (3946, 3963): 0.9 A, 13.7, 16.8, 22.5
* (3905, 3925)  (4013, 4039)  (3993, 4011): 0.7 A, 18.3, 21.6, 23.5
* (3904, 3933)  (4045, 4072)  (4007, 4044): -4.0 A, 16.5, 23.6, 22.8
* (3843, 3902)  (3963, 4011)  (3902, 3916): -2.7 A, 15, 18.6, 17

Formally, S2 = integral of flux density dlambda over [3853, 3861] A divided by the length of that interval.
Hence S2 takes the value 15.3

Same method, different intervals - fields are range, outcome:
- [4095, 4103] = 17.3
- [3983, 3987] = 18.3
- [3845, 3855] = 15.2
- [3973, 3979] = 16.1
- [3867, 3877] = 16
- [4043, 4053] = 23.6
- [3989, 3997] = 22.1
